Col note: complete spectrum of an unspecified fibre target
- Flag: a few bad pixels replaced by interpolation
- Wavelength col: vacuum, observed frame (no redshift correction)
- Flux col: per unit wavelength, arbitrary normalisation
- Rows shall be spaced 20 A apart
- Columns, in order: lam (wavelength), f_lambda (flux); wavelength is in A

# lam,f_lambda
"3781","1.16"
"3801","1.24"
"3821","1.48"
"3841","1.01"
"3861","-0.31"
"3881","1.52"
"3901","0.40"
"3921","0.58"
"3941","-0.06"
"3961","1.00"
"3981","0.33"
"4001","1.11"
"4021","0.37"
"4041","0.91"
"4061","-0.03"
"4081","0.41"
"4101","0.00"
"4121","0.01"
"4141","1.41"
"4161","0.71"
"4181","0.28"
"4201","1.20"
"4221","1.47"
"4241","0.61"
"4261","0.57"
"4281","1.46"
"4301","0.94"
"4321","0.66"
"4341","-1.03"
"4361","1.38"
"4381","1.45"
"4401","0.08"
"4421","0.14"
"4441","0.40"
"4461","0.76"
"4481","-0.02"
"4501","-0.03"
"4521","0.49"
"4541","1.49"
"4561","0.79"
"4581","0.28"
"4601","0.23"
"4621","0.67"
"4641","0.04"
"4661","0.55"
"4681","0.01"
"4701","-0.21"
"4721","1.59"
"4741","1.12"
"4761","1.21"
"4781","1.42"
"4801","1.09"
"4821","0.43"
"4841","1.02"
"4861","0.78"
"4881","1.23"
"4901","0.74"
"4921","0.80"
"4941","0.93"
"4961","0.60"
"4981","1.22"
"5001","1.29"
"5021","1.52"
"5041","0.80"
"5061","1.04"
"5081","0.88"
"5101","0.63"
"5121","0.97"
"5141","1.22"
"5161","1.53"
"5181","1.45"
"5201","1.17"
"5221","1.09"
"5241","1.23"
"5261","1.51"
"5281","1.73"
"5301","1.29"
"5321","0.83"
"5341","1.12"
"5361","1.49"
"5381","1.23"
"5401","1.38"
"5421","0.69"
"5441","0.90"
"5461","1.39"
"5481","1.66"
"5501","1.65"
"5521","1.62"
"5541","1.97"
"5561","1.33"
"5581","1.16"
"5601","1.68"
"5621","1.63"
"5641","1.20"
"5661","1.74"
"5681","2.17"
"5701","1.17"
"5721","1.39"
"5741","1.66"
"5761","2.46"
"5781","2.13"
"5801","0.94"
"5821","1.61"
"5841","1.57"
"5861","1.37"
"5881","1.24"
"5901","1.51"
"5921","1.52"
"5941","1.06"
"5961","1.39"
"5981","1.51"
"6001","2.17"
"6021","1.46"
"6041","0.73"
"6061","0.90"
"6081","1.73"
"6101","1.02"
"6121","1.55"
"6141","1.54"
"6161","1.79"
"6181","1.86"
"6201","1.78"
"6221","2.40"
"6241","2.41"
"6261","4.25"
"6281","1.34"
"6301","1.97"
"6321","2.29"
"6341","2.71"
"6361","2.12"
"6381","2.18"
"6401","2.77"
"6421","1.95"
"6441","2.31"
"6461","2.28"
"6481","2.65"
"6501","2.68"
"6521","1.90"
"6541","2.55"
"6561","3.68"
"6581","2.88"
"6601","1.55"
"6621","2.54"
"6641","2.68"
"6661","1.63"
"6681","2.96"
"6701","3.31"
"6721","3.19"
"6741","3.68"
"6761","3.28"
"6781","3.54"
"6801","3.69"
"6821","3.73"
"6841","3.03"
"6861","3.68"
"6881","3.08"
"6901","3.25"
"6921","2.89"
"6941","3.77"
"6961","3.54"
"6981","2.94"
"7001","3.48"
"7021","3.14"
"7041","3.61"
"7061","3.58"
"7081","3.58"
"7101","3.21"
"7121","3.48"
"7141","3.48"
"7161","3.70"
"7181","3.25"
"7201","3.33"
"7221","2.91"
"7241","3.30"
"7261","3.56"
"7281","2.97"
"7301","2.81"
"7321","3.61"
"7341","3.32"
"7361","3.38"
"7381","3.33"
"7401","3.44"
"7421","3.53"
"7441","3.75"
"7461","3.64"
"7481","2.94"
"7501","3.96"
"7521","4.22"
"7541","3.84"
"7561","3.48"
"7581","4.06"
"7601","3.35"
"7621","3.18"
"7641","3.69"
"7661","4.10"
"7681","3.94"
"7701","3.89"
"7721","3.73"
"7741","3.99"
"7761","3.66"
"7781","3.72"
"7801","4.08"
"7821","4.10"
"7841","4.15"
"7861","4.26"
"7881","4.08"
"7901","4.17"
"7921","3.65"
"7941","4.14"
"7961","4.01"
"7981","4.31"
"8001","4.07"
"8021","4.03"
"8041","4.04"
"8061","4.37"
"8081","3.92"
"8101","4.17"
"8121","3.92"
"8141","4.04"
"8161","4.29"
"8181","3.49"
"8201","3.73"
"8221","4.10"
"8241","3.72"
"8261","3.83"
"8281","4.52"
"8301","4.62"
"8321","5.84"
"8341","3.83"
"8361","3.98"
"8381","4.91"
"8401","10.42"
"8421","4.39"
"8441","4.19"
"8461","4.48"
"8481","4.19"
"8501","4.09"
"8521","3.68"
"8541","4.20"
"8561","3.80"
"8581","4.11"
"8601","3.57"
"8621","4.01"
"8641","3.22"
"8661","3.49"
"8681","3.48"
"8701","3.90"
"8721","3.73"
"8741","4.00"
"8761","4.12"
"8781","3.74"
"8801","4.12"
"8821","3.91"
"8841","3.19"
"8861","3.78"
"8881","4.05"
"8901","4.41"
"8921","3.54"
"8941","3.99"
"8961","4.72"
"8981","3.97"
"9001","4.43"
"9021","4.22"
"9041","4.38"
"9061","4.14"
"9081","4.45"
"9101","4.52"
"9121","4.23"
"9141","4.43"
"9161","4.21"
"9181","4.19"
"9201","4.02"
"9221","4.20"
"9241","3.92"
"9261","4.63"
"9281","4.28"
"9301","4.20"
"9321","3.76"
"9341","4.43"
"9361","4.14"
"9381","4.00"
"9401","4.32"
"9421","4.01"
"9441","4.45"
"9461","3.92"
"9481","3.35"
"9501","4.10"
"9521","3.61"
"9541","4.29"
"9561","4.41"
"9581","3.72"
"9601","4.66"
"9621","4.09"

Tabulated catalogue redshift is 0.68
